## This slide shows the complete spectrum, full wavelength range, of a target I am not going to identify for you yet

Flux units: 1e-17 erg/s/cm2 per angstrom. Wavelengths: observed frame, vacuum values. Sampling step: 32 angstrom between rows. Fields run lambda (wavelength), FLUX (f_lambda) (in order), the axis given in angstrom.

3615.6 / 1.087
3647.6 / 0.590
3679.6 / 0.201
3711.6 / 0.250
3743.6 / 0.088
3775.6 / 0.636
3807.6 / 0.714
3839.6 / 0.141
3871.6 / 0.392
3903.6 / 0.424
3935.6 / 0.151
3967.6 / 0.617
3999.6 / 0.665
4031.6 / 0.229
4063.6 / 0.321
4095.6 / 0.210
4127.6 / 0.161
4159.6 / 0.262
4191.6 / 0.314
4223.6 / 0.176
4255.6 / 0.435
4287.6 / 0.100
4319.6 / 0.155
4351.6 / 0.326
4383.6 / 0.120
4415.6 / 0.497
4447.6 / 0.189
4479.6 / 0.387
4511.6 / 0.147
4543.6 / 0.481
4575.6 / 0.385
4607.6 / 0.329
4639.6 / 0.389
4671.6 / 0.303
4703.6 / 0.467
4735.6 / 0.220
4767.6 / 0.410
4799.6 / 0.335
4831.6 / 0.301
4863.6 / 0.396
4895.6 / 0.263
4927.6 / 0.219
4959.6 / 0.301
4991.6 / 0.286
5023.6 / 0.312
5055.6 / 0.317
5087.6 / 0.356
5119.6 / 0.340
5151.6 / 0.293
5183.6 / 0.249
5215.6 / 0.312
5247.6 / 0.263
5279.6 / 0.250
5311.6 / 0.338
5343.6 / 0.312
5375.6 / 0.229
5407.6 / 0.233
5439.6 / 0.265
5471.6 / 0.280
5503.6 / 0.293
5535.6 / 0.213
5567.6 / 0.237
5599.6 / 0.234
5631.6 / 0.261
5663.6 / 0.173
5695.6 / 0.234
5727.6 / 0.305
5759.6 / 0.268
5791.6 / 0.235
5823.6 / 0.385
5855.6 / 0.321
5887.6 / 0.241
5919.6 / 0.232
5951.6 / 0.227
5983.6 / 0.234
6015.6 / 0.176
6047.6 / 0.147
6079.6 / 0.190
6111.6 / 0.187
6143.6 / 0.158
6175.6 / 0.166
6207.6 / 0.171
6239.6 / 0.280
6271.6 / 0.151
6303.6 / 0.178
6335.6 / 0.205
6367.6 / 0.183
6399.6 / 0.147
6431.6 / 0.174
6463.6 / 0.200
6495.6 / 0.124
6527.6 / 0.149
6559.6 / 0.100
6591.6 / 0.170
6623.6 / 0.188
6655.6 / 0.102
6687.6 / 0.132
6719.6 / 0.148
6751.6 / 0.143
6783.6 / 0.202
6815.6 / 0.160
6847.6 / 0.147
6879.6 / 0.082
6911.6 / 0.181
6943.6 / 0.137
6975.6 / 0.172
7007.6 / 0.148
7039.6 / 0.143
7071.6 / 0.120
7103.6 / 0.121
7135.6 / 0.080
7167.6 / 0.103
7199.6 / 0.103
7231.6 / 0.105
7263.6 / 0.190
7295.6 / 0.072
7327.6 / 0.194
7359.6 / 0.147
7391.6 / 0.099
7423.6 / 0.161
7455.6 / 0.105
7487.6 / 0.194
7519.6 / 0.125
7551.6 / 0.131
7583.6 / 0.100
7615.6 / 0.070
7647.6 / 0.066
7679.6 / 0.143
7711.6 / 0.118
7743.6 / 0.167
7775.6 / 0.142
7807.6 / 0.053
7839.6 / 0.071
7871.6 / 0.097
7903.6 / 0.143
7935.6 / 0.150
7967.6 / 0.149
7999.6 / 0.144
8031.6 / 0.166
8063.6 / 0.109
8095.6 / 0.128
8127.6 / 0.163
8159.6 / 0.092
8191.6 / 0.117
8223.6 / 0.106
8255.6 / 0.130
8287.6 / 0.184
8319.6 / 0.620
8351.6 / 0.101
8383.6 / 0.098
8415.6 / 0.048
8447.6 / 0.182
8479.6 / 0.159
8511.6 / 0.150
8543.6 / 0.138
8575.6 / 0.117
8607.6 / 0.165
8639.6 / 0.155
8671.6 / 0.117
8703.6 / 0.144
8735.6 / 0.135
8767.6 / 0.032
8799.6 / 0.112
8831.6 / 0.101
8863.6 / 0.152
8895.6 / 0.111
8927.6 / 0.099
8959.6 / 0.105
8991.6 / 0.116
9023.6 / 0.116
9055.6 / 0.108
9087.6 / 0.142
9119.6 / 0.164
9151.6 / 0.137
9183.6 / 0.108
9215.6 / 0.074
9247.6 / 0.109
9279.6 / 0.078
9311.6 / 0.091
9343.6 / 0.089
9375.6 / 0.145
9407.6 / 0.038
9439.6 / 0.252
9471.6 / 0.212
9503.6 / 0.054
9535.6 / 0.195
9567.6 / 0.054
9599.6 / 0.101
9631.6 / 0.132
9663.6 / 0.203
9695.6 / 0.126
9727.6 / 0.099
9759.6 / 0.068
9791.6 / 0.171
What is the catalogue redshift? 1.23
